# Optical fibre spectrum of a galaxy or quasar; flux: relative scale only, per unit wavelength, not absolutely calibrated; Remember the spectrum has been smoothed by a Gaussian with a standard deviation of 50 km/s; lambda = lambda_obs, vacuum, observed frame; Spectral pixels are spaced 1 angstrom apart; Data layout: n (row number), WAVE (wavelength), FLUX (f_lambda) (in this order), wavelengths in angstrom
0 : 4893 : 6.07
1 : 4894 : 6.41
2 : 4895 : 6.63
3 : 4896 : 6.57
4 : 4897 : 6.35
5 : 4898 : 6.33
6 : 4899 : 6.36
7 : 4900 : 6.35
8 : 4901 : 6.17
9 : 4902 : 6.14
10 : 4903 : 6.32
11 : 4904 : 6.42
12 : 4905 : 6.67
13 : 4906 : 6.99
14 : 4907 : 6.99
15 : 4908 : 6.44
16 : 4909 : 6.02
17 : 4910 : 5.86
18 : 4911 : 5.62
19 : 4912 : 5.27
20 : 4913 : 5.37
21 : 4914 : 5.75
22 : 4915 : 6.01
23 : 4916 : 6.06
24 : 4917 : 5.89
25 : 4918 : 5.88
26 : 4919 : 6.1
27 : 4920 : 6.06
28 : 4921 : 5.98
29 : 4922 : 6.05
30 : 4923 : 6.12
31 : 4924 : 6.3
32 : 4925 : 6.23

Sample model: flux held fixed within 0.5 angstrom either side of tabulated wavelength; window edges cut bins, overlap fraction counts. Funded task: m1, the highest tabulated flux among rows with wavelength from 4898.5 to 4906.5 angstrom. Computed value 6.99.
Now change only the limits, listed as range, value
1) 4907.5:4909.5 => 6.44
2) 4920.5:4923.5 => 6.12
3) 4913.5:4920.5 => 6.1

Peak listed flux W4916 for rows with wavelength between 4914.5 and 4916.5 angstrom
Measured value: 6.06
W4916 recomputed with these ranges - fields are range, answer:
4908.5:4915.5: 6.02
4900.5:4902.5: 6.17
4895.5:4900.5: 6.57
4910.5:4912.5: 5.62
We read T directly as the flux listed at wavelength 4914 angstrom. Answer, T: 5.75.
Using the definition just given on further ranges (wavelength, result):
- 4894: 6.41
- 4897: 6.35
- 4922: 6.05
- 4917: 5.89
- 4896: 6.57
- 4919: 6.1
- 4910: 5.86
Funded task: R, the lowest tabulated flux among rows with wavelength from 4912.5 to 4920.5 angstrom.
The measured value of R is 5.37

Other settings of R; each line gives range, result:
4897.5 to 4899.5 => 6.33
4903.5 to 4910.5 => 5.86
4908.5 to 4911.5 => 5.62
